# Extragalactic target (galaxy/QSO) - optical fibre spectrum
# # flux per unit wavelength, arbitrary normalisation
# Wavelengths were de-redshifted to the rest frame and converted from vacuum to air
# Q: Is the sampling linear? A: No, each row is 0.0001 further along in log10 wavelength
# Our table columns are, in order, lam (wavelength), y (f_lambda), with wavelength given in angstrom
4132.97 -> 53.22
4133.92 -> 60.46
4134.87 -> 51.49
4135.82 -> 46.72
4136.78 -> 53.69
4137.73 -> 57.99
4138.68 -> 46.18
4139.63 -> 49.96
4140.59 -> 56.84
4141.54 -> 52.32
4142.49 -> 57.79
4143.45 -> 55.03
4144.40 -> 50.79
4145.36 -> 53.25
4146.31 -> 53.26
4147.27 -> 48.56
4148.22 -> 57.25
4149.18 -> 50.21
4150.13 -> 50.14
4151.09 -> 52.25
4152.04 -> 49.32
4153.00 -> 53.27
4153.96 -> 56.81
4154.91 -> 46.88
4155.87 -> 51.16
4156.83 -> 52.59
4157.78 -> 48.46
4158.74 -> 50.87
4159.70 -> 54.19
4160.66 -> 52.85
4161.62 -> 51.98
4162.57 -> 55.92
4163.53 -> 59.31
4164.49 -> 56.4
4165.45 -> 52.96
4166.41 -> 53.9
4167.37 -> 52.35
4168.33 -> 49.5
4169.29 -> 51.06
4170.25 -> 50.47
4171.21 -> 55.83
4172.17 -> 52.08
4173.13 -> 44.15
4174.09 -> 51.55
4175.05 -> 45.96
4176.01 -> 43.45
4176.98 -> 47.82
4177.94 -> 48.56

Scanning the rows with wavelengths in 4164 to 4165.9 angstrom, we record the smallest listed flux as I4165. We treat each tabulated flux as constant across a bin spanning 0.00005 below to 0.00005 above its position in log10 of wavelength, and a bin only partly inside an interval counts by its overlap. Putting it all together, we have 52.96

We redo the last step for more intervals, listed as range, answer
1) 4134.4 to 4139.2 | 46.18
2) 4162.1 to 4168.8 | 49.5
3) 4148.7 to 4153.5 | 49.32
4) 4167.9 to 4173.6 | 44.15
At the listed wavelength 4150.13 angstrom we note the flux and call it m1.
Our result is 50.14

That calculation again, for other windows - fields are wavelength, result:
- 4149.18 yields 50.21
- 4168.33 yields 49.5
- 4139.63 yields 49.96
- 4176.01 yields 43.45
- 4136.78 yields 53.69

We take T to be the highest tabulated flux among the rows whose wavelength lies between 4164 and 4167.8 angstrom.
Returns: 56.4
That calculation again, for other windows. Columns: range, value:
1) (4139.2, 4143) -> 57.79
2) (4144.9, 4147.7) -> 53.26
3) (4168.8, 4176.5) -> 55.83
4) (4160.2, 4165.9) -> 59.31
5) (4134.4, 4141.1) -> 57.99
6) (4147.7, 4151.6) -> 57.25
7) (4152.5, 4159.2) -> 56.81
